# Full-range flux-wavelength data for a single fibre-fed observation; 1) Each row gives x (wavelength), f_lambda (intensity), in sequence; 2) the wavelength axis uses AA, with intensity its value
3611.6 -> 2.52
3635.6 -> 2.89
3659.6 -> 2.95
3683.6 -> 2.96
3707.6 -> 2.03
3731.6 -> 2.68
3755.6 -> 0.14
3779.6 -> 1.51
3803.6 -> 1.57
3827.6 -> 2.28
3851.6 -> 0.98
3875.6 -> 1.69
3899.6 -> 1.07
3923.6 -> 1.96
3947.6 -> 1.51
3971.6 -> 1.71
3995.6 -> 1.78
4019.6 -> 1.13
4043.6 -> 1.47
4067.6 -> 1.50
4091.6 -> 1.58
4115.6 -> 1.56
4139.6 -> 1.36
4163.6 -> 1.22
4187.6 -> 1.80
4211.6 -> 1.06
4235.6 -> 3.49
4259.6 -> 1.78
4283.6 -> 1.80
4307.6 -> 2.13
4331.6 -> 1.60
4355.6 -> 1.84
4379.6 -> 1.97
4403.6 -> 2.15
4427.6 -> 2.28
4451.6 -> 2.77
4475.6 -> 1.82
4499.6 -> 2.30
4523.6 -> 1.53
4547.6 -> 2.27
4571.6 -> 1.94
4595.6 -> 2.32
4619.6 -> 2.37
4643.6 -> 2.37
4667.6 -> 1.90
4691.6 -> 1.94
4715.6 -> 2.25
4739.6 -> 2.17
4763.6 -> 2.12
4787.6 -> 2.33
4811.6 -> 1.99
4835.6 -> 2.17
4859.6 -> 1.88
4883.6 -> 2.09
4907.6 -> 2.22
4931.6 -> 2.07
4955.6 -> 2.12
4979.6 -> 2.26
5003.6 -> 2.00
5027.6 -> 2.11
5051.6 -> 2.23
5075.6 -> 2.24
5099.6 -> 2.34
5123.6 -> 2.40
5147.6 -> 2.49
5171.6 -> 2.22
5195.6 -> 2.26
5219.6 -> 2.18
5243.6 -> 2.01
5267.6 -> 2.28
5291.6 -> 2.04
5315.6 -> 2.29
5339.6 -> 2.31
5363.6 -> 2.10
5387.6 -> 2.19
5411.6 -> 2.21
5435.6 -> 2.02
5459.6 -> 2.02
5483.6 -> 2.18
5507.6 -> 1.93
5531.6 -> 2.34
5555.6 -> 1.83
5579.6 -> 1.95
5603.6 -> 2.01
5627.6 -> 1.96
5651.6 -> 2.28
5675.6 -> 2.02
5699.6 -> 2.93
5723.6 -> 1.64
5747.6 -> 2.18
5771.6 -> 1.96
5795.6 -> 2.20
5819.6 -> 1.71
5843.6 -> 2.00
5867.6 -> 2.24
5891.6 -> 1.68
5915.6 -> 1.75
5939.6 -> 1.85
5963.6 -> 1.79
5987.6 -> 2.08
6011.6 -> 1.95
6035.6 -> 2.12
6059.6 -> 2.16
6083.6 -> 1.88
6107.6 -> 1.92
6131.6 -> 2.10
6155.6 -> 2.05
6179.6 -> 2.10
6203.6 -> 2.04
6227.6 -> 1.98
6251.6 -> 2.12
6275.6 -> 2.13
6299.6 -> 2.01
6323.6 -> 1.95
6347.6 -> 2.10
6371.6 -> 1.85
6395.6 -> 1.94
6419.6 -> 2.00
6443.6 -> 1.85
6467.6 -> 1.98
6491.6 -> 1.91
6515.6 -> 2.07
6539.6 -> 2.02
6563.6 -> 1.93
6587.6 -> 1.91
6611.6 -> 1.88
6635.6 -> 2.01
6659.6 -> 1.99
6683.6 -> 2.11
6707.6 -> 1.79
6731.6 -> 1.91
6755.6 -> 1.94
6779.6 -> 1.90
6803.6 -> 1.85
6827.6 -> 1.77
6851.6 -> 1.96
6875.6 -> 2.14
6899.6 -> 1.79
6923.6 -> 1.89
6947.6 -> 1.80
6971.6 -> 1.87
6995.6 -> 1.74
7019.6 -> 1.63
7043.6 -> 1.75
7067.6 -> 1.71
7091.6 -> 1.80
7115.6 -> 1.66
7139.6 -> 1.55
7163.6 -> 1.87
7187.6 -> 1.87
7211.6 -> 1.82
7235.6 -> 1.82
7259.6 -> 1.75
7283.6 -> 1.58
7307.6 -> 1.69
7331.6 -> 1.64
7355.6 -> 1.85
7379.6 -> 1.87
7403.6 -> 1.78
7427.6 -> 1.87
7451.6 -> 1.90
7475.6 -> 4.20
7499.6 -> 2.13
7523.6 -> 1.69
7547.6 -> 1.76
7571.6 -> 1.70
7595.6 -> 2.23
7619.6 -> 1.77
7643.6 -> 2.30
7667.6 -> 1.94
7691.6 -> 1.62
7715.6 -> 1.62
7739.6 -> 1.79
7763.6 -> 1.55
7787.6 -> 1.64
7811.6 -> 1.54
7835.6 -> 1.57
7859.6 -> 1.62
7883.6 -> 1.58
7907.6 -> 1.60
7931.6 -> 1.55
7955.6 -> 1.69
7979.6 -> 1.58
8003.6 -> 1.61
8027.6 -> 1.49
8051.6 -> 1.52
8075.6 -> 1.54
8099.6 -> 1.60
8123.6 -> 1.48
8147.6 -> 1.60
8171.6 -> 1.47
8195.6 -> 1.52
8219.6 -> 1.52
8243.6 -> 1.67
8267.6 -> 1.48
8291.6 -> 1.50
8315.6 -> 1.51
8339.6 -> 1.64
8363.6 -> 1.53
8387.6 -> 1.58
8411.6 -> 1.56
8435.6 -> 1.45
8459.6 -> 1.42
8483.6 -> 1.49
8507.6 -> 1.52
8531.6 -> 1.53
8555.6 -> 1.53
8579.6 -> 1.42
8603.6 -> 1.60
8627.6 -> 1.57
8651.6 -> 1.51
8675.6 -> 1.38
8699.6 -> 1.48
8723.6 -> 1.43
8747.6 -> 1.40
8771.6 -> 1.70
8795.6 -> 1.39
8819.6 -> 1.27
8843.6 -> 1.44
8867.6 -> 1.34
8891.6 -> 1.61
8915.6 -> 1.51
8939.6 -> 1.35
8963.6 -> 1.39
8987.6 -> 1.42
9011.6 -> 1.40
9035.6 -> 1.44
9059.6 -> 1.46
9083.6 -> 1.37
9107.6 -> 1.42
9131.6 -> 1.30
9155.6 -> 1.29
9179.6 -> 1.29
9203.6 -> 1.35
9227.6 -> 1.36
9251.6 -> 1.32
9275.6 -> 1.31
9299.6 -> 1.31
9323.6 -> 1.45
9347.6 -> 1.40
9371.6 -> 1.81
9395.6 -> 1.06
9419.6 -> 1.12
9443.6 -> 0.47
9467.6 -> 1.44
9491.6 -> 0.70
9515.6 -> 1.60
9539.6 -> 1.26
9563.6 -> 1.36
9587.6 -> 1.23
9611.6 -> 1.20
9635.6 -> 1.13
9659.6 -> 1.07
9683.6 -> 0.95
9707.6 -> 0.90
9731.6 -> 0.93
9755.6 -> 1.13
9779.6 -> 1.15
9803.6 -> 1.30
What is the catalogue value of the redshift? 0.139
